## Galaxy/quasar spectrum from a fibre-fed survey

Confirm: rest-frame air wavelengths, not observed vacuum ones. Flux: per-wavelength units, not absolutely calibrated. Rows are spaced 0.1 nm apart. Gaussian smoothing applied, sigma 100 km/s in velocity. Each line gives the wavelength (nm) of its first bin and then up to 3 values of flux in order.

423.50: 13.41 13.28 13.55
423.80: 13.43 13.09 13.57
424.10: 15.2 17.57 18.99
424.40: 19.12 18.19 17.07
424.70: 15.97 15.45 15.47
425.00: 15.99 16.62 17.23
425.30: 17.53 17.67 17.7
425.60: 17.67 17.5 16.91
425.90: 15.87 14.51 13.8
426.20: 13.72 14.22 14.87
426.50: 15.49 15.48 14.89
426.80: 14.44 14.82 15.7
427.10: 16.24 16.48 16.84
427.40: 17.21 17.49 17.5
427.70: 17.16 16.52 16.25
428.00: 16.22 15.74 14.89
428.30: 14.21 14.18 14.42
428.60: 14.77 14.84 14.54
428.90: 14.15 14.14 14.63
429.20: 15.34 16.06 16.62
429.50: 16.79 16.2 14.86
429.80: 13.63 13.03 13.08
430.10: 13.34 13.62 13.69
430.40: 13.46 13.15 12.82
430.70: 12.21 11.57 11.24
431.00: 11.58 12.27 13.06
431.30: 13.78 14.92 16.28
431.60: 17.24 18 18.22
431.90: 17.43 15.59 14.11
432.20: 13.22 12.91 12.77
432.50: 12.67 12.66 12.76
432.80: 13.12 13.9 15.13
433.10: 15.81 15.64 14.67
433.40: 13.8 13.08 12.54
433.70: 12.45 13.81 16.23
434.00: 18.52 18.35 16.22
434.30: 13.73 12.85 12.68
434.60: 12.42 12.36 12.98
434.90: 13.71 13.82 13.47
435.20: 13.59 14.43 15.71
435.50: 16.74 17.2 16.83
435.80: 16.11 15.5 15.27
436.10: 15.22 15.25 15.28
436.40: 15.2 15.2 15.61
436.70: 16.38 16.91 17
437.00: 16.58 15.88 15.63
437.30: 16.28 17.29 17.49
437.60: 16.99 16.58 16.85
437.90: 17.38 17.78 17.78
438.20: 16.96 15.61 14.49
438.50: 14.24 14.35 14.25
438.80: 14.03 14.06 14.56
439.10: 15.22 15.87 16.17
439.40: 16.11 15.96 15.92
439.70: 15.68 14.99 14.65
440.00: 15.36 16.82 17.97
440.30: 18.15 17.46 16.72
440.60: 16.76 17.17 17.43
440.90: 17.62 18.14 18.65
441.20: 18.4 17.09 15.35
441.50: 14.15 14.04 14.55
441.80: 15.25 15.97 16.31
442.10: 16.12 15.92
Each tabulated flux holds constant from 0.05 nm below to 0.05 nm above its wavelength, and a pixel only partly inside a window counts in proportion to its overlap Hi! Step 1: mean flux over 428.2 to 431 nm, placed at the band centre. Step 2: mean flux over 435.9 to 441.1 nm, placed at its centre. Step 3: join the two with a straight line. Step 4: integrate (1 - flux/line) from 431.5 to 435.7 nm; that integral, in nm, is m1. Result 0.11 nm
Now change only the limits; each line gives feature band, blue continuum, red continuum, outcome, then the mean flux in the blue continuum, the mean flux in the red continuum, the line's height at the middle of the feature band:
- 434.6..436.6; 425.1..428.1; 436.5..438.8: 0.16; 16.1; 16.2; 16.2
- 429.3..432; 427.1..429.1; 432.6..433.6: 0.08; 15.6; 14.1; 14.8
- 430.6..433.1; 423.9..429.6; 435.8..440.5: 0.30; 15.9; 16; 15.9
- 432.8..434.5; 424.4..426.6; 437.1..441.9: 0.16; 16.2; 16.2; 16.2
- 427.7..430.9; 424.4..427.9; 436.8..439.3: 0.33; 16.2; 16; 16.2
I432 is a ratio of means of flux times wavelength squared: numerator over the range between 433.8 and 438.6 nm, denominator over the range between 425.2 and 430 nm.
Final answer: 1.04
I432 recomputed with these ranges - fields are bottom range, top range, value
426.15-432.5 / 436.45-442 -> 1.14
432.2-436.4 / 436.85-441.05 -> 1.15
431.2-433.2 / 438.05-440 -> 1.07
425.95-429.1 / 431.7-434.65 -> 0.97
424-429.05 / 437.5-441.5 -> 1.08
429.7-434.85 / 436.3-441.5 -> 1.20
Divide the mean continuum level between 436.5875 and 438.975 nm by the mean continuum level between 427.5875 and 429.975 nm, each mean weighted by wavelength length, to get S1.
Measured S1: 1.06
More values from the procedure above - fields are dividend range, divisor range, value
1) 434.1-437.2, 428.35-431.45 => 1.08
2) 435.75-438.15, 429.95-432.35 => 1.16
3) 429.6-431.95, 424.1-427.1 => 0.87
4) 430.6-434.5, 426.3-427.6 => 0.90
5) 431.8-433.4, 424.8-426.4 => 0.89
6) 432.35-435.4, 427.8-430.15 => 0.94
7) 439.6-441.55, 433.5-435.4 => 1.18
